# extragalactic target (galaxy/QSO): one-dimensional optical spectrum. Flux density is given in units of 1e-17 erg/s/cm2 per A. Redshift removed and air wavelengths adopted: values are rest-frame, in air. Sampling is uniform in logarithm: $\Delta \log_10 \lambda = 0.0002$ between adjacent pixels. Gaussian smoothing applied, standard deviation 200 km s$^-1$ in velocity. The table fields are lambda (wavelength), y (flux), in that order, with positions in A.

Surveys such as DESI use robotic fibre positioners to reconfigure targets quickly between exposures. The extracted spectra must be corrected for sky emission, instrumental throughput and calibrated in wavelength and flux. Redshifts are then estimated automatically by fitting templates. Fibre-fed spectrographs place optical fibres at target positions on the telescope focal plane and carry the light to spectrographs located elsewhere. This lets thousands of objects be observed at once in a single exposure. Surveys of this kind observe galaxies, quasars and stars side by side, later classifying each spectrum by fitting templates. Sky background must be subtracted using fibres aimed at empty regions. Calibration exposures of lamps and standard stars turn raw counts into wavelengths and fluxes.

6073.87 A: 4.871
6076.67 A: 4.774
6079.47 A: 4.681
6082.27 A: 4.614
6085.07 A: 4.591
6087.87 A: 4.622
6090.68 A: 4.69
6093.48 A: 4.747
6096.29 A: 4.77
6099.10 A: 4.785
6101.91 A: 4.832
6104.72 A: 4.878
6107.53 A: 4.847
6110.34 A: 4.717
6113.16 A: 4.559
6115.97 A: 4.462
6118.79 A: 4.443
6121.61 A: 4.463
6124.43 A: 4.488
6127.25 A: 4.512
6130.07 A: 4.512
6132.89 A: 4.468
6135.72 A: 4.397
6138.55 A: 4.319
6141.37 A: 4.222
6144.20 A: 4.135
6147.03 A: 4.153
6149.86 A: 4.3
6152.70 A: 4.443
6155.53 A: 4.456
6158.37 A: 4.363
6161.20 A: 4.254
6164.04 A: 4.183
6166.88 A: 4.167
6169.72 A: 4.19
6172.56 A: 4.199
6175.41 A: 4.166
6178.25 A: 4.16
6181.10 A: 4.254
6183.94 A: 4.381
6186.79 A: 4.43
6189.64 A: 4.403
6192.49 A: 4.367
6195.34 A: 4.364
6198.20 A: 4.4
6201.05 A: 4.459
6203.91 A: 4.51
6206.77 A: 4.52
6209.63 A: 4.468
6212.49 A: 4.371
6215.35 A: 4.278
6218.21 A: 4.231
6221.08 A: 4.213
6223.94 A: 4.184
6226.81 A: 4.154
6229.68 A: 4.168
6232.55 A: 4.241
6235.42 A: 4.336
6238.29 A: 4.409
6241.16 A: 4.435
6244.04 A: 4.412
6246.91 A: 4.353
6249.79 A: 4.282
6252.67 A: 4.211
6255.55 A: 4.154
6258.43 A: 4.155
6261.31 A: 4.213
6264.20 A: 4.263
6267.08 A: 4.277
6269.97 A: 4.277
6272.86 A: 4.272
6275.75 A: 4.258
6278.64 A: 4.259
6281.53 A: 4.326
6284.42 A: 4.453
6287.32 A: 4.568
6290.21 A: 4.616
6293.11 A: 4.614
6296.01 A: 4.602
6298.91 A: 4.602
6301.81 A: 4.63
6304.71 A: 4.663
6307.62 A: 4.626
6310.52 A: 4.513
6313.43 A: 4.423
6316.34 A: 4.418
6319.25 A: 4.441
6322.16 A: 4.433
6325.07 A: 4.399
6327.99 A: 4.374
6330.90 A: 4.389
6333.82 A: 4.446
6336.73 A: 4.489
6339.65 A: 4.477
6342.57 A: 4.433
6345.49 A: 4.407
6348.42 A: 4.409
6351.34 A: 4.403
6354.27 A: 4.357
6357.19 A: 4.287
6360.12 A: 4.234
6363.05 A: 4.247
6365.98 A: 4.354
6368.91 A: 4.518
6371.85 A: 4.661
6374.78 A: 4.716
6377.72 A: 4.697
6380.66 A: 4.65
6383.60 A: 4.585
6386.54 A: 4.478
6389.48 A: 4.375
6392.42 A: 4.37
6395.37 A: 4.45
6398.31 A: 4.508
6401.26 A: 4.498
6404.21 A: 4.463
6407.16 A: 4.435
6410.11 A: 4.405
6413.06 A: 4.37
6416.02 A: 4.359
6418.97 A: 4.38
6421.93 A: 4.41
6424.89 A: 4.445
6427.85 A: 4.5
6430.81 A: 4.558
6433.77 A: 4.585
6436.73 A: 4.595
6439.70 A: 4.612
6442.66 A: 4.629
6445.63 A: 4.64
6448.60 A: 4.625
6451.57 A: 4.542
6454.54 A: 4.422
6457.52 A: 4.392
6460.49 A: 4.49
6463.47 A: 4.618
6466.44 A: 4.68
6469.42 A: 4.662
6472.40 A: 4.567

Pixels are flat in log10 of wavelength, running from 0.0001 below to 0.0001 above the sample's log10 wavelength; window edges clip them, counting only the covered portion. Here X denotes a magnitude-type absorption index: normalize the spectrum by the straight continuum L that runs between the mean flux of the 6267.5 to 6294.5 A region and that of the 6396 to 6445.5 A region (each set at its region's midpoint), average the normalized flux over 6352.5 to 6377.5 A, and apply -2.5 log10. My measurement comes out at 0.00 mag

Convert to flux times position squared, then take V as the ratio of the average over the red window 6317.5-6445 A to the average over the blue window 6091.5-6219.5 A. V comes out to 1.08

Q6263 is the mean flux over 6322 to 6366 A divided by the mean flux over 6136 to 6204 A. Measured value 1.0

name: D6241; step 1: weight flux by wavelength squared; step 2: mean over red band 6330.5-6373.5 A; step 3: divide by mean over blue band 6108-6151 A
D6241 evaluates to 1.1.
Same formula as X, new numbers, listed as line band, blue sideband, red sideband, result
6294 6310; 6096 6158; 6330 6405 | -0.036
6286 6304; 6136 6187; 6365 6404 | -0.045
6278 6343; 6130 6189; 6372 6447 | -0.016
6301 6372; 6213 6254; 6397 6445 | -0.010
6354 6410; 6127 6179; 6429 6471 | 0.010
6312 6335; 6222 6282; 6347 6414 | -0.010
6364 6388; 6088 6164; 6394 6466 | -0.018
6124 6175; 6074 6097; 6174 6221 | 0.046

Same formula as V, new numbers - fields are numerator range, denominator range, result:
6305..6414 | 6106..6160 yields 1.08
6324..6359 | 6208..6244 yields 1.06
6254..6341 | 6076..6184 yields 1.05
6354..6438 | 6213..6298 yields 1.08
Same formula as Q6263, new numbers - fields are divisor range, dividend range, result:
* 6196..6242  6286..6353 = 1.04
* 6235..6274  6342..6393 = 1.04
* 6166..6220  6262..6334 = 1.03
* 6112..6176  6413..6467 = 1.04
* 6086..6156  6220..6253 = 0.95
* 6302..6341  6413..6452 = 1.01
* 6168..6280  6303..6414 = 1.04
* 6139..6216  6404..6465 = 1.04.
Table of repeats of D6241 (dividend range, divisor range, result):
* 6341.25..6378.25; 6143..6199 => 1.10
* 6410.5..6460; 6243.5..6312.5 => 1.07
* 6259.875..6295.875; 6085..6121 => 0.99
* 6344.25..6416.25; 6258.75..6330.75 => 1.03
